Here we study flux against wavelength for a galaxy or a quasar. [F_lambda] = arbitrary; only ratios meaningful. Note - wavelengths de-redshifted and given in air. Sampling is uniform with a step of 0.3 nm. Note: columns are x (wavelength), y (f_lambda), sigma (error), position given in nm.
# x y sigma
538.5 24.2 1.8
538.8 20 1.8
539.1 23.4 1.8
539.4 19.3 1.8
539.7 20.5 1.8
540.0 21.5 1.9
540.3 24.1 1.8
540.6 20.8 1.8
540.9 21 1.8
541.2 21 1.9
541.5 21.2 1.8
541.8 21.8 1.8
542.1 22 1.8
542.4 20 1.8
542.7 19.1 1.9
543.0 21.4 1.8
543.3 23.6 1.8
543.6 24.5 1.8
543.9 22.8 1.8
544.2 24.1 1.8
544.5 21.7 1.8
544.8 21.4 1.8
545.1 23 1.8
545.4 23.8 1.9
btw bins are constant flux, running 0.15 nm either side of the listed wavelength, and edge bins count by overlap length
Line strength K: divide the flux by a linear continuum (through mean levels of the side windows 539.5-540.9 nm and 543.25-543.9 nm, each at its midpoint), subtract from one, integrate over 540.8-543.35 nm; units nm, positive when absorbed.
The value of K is 0.19 nm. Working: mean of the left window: 21.6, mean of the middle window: 21.1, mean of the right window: 23.8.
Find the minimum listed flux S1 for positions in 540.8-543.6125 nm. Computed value 19.1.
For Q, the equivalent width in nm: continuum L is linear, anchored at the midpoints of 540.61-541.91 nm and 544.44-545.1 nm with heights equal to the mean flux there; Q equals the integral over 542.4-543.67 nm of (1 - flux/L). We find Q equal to -0.01 nm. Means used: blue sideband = 21.2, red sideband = 21.9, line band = 21.7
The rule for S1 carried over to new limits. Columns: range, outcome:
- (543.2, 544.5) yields 21.7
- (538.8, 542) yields 19.3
